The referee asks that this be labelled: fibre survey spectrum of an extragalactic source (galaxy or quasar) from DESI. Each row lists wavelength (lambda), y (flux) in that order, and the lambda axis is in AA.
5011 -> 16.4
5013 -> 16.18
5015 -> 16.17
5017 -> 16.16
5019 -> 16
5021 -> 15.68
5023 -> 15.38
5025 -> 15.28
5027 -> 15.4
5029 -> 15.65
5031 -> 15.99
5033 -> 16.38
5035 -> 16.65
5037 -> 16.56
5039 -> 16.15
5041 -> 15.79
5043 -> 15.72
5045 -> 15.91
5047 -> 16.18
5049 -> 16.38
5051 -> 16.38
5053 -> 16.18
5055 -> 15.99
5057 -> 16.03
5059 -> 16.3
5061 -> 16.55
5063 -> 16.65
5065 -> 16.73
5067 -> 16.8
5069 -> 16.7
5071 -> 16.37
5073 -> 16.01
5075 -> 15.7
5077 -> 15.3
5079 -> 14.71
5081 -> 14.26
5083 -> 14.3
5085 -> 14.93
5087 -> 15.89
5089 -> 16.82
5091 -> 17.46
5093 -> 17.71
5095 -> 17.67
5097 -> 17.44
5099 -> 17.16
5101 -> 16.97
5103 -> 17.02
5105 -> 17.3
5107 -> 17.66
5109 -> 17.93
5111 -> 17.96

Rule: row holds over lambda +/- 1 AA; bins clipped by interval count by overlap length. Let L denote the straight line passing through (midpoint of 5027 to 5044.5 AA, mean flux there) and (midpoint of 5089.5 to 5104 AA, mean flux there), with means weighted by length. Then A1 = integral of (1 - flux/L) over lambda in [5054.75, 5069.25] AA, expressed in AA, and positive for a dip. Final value 0.11 AA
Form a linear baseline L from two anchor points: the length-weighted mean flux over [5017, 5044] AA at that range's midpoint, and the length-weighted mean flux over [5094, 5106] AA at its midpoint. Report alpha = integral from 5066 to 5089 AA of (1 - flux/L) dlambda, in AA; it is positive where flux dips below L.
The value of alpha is 1.7 AA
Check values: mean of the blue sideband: 15.9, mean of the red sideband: 17.3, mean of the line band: 15.6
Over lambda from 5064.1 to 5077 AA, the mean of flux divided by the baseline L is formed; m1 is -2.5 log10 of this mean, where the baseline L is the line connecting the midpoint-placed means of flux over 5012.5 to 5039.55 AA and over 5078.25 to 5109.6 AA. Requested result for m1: 0.00 mag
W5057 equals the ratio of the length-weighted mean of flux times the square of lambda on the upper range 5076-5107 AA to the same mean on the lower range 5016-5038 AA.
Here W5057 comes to 1.06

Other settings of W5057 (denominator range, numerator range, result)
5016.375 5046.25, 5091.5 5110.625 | 1.13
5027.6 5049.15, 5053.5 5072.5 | 1.03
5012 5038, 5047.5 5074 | 1.04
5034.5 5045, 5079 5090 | 0.96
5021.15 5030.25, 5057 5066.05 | 1.08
